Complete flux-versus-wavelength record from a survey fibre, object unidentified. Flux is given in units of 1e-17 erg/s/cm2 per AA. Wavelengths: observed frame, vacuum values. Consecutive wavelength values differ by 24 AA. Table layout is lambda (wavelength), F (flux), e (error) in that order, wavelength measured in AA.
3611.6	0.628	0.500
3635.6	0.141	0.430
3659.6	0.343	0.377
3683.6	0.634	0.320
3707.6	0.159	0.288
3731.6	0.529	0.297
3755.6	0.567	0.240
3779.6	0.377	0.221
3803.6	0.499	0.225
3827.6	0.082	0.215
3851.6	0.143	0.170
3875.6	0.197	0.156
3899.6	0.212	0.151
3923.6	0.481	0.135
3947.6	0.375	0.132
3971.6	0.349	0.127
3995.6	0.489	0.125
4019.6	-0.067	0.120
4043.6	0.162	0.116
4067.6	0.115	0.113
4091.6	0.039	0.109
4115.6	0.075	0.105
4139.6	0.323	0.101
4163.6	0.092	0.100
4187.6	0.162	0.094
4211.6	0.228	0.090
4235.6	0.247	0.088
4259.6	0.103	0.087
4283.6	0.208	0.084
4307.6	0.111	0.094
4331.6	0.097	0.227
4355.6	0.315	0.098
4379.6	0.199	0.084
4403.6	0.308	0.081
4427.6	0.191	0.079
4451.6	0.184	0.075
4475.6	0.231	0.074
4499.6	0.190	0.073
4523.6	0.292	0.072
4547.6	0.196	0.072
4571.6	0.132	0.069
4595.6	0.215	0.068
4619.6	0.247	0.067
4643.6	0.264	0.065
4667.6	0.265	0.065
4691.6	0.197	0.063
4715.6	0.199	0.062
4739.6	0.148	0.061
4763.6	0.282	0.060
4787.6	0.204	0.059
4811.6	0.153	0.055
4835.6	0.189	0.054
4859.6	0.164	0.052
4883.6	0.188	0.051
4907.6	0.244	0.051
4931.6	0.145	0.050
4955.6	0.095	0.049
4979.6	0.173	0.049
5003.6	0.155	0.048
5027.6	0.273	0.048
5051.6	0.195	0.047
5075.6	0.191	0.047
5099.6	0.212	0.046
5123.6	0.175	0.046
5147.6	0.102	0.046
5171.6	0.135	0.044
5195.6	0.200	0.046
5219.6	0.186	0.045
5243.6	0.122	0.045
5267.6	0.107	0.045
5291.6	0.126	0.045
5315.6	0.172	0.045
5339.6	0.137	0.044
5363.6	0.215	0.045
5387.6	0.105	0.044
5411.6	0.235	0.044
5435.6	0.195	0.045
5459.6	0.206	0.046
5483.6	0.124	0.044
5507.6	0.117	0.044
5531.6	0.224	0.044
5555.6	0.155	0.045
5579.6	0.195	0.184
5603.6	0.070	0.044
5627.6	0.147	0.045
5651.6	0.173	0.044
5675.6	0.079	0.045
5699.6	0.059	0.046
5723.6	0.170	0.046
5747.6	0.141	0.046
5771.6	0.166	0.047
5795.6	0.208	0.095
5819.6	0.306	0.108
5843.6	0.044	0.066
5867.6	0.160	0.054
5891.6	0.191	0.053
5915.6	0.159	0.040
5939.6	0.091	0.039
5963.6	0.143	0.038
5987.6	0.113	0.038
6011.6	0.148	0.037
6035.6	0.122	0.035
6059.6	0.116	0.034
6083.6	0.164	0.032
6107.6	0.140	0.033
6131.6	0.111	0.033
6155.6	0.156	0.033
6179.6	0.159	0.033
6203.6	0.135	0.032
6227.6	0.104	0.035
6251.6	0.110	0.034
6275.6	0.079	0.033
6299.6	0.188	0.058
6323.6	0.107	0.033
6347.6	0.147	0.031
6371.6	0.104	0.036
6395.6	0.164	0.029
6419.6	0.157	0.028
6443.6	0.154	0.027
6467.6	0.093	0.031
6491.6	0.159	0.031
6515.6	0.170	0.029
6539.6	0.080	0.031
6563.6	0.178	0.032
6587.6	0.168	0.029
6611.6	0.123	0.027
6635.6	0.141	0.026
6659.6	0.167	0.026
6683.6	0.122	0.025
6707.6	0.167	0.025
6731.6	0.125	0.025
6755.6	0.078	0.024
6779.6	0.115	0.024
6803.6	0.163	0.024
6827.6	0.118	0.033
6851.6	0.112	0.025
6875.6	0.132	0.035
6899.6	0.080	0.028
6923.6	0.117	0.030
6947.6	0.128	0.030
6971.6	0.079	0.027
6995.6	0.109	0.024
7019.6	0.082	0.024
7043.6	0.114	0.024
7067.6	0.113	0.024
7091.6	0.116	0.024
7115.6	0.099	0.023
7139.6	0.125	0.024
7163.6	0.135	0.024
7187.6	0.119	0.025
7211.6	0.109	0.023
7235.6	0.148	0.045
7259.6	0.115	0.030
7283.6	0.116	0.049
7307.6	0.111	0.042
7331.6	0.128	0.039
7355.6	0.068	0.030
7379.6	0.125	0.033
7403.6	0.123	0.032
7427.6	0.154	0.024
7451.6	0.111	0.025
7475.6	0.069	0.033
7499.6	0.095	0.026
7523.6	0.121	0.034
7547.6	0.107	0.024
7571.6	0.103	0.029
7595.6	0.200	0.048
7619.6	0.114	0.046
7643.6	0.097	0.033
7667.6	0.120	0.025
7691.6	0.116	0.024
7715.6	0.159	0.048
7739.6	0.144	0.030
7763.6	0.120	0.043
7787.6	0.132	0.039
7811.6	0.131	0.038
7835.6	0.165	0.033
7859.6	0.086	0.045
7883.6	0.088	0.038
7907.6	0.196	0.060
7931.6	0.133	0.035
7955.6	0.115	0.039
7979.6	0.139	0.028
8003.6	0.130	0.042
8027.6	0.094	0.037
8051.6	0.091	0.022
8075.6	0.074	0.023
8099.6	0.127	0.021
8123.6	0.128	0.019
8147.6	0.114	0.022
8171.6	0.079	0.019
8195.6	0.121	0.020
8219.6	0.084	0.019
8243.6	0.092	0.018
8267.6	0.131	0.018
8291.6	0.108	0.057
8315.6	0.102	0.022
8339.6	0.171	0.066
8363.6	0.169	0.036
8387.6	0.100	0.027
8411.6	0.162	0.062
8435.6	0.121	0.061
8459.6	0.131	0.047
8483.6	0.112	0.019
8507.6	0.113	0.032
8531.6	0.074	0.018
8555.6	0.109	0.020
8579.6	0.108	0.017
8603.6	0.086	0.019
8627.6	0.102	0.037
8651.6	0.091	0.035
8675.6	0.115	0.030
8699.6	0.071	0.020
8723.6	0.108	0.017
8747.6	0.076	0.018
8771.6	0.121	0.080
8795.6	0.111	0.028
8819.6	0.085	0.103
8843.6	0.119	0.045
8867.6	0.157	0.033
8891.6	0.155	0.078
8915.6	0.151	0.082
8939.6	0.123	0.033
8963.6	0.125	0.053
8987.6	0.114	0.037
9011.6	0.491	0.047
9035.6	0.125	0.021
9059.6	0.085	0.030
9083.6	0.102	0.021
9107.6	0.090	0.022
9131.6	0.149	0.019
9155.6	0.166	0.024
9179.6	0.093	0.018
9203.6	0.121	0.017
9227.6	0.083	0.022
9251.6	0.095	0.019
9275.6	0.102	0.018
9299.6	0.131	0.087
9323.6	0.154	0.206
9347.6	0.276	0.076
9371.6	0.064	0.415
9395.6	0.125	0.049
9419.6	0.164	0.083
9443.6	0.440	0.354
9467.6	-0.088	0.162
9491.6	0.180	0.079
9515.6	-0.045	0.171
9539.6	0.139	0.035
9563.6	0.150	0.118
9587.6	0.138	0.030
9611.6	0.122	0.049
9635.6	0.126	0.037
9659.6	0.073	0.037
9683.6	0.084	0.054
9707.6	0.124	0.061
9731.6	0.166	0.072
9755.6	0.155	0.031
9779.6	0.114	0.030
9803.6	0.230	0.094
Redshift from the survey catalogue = 1.416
